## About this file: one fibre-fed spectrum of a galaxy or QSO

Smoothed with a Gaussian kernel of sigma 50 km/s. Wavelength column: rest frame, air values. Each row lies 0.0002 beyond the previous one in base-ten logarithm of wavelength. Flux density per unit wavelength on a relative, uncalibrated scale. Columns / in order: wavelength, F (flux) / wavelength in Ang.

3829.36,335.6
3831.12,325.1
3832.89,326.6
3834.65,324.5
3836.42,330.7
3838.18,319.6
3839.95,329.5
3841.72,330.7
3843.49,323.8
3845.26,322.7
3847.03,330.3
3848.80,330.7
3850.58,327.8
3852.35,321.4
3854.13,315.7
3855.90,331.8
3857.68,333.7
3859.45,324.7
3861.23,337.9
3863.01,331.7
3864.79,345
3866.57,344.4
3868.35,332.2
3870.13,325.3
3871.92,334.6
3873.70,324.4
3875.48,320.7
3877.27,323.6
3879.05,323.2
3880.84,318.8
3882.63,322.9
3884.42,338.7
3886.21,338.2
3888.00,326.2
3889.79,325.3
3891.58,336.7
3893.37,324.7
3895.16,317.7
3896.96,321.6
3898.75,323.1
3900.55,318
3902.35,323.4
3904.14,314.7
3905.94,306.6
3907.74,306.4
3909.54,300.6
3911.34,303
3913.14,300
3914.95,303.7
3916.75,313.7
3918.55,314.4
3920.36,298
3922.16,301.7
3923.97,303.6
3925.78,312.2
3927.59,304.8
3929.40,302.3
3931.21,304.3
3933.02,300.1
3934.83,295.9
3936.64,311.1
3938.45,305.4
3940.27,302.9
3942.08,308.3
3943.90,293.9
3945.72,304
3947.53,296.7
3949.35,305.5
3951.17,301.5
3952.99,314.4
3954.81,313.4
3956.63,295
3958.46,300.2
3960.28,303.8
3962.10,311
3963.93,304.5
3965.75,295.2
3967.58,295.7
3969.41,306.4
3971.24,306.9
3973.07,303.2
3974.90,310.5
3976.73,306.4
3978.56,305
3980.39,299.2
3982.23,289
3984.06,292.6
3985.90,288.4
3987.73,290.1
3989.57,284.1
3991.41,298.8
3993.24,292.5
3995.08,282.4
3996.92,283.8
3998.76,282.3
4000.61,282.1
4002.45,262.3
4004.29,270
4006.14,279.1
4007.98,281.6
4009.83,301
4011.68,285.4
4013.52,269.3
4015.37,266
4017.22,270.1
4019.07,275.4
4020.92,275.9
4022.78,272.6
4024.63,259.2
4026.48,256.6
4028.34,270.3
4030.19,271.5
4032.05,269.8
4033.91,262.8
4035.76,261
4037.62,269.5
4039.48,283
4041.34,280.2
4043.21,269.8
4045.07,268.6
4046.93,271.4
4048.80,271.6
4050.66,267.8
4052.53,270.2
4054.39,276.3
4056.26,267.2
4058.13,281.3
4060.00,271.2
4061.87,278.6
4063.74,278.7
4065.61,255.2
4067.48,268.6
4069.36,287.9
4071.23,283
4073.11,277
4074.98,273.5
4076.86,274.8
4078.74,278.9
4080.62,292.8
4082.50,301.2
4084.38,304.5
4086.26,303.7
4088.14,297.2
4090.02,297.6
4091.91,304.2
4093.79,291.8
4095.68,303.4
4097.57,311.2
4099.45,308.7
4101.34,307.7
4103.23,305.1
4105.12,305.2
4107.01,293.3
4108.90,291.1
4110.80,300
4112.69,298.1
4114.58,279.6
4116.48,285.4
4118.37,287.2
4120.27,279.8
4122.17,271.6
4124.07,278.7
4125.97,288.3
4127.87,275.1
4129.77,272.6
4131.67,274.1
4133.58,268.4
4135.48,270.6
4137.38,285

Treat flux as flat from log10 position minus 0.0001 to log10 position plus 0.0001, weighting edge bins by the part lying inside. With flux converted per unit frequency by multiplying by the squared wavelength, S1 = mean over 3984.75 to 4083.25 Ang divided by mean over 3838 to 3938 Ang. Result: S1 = 0.9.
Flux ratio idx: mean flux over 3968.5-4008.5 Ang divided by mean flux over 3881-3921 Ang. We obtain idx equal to 0.9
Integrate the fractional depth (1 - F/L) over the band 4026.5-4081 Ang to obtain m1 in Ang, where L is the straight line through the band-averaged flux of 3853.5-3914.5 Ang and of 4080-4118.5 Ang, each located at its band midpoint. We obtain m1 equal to 5.6 Ang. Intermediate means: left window 324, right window 299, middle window 273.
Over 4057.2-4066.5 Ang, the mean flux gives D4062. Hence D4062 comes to 273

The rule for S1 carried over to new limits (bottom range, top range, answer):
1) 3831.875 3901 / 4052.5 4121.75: 0.98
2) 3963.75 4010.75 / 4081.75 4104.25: 1.09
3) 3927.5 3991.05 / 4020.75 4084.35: 0.95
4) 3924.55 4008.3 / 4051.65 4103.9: 1.02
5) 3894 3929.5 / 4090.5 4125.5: 1.05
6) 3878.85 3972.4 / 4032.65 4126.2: 0.99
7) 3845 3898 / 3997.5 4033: 0.90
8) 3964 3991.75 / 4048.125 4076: 0.96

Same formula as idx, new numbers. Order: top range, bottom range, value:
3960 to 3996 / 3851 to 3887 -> 0.91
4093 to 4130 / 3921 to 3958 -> 0.96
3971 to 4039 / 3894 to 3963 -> 0.92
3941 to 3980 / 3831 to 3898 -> 0.93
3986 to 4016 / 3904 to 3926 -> 0.92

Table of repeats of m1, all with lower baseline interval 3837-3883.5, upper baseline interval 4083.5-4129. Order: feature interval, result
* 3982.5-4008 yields 2.1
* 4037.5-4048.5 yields 1.1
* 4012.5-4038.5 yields 3.2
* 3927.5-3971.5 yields 1.7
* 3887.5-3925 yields 1.0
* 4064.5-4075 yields 0.9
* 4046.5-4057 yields 1.1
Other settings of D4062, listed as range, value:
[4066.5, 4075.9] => 278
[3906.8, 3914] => 303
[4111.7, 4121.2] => 286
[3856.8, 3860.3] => 330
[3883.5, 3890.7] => 332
